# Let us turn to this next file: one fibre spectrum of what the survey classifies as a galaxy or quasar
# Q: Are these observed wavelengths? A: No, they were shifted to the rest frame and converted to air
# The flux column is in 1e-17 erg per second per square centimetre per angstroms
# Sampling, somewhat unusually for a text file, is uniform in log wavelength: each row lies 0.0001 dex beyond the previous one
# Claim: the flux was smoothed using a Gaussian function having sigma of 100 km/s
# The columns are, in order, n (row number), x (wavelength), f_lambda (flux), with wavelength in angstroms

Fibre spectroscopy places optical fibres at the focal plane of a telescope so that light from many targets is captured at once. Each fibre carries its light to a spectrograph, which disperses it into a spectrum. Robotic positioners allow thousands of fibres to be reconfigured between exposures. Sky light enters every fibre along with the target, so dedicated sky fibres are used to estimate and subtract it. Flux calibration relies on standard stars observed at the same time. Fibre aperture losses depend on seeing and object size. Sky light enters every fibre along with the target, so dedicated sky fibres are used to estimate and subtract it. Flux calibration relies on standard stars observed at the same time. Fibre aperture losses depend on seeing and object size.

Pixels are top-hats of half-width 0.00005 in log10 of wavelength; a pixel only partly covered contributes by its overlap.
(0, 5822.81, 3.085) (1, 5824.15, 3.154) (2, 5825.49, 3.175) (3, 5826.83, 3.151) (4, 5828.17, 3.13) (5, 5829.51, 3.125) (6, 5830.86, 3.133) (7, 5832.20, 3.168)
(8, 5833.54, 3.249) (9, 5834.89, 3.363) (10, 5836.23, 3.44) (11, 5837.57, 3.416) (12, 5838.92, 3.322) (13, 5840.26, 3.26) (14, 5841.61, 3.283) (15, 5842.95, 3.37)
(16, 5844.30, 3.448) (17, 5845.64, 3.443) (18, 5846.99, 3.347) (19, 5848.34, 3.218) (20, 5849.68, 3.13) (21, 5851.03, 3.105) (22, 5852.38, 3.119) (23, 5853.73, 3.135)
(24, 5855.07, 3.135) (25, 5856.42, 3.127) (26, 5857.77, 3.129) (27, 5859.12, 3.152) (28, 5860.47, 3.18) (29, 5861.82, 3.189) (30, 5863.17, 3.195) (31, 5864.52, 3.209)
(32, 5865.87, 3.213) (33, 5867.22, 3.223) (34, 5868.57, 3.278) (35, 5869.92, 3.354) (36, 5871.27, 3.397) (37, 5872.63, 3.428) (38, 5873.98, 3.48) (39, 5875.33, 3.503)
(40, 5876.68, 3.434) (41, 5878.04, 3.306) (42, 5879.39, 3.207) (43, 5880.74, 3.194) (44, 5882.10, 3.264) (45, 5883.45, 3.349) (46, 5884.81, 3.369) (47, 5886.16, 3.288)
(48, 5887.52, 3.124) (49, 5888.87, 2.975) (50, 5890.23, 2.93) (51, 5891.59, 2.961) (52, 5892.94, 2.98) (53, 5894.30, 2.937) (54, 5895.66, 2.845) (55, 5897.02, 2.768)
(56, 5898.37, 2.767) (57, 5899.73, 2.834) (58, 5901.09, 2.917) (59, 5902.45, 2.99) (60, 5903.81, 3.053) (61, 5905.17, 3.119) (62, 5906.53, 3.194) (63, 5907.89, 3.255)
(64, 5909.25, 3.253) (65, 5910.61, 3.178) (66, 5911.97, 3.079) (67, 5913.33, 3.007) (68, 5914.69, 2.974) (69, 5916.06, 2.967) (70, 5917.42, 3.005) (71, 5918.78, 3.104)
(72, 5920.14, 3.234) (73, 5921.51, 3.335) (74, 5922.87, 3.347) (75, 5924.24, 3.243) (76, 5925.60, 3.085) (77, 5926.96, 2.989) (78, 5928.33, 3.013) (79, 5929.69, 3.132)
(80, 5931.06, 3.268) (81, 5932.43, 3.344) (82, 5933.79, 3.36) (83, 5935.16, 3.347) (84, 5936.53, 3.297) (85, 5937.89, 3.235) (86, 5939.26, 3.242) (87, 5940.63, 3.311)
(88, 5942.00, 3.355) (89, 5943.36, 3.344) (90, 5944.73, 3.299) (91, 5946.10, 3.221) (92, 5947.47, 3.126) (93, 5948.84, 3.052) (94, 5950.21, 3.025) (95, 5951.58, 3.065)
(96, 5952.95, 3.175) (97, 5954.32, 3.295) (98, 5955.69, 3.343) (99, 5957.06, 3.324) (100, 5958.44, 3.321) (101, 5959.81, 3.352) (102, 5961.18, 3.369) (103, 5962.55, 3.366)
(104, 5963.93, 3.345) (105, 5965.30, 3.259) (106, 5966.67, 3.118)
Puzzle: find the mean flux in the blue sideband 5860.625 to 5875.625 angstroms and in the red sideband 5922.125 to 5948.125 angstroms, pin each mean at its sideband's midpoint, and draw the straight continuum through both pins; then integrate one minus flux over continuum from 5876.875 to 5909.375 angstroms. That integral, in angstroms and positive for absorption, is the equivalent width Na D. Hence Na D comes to 2.00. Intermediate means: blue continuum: 3.31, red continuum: 3.24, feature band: 3.08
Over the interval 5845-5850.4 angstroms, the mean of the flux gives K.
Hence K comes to 3.28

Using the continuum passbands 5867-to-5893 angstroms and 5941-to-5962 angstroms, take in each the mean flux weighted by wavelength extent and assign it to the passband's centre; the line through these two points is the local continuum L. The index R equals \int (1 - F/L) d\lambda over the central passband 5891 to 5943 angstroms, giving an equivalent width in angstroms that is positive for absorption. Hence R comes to 2.2 angstroms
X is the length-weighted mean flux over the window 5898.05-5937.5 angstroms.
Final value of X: 3.13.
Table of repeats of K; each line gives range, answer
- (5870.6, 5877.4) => 3.44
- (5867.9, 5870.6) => 3.32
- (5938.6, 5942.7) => 3.31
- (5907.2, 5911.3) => 3.23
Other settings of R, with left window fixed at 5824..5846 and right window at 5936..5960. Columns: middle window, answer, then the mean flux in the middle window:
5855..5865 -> 0.3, 3.16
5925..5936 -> 0.2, 3.19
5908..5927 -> 0.7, 3.14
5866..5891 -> -0.1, 3.28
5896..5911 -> 1.1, 3.02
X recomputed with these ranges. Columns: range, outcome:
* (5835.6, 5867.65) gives 3.24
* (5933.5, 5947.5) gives 3.29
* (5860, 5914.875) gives 3.15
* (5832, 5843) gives 3.32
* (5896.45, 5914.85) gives 3.03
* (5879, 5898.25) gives 3.07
